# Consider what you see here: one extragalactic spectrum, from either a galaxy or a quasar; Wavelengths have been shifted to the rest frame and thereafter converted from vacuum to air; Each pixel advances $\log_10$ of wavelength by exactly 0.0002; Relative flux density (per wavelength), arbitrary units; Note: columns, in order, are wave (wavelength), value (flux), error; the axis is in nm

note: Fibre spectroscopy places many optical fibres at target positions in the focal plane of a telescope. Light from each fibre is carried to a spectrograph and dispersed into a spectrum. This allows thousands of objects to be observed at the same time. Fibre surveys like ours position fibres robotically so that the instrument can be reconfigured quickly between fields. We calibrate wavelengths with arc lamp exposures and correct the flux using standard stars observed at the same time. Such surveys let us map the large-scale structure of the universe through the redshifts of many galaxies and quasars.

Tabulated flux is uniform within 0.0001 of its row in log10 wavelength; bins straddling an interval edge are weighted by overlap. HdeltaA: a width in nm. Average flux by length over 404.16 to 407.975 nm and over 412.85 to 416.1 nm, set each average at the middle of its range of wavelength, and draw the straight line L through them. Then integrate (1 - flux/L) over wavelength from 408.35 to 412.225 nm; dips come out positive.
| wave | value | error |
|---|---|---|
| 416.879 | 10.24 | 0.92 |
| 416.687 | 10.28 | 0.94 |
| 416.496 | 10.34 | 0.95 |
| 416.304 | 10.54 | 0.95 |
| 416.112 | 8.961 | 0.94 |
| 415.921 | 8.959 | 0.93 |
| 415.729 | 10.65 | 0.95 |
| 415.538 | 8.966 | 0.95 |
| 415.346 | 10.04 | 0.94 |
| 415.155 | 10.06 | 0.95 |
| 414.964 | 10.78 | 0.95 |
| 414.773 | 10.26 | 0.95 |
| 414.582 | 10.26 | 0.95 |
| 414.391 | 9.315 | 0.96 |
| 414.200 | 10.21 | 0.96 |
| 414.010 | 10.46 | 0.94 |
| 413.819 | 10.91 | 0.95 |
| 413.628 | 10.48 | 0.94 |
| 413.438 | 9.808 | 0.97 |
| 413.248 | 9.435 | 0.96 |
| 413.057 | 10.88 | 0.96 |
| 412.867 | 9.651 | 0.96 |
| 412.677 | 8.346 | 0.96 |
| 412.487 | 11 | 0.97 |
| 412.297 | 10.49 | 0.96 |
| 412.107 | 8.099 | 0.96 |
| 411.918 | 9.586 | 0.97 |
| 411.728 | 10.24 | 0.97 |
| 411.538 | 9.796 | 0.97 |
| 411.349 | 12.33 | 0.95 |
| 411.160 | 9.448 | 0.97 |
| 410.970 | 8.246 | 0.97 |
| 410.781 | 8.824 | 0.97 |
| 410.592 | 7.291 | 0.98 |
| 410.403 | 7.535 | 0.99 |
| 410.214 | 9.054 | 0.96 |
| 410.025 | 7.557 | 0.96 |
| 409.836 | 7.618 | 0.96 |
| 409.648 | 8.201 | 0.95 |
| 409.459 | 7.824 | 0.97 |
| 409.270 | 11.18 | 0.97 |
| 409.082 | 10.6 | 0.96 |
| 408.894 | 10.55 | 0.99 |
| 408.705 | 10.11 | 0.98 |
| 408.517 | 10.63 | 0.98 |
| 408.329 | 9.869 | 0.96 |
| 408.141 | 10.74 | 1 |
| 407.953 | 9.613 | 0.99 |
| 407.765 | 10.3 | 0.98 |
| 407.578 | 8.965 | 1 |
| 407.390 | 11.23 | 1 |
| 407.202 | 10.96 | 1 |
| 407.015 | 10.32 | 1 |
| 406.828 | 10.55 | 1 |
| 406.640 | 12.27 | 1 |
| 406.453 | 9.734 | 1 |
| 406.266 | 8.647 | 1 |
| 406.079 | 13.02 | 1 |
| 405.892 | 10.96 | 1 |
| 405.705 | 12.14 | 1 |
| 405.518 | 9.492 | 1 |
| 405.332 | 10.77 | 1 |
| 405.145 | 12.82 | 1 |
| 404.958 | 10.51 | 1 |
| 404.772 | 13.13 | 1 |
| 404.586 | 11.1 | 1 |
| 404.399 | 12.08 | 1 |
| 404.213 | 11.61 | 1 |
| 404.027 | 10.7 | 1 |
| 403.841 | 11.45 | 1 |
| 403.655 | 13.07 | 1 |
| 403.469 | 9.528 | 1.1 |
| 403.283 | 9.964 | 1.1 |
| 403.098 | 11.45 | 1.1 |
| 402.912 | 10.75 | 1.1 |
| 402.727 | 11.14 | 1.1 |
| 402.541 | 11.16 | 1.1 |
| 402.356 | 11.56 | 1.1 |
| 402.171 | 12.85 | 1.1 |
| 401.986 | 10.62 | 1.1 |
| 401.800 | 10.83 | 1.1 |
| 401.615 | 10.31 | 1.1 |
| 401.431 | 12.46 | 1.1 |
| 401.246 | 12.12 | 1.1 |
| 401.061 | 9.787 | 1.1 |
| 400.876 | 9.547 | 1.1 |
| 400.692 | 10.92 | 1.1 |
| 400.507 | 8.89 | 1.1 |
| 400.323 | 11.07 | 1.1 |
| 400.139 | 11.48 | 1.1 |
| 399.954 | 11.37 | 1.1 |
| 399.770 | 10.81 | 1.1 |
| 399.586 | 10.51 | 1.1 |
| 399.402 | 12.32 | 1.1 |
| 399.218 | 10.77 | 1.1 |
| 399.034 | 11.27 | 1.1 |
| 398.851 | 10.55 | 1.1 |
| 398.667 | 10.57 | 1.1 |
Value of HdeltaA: 0.46 nm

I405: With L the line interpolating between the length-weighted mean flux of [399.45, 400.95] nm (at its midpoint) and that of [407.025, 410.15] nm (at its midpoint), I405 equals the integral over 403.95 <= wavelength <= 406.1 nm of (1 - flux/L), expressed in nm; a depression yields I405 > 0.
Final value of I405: -0.29 nm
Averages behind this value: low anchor 10.6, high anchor 9.75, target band 11.5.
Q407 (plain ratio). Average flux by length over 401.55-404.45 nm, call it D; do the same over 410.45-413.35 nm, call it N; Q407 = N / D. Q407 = 0.85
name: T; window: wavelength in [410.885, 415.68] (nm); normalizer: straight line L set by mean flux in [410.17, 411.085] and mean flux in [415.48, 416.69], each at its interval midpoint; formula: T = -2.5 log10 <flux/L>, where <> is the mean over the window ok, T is -0.12 mag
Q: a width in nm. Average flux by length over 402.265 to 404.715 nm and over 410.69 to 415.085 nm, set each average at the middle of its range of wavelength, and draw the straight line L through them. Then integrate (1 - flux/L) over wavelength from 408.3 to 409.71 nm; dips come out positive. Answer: 0.08 nm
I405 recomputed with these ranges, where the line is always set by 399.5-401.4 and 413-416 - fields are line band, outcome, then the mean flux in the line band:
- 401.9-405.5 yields -0.267 nm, 11.3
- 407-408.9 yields 0.016 nm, 10.3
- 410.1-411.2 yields 0.206 nm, 8.33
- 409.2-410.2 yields 0.179 nm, 8.45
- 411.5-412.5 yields 0.041 nm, 9.78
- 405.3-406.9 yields -0.060 nm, 10.8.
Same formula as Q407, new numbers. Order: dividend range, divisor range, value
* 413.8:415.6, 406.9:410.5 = 1.05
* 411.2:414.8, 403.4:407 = 0.90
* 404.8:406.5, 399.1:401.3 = 1.02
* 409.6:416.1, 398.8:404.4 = 0.86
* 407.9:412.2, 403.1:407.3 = 0.84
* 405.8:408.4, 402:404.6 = 0.93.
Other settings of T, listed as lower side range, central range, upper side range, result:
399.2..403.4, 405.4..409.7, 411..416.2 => 0.01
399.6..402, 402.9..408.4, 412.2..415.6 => -0.04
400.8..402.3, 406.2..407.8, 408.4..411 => -0.08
